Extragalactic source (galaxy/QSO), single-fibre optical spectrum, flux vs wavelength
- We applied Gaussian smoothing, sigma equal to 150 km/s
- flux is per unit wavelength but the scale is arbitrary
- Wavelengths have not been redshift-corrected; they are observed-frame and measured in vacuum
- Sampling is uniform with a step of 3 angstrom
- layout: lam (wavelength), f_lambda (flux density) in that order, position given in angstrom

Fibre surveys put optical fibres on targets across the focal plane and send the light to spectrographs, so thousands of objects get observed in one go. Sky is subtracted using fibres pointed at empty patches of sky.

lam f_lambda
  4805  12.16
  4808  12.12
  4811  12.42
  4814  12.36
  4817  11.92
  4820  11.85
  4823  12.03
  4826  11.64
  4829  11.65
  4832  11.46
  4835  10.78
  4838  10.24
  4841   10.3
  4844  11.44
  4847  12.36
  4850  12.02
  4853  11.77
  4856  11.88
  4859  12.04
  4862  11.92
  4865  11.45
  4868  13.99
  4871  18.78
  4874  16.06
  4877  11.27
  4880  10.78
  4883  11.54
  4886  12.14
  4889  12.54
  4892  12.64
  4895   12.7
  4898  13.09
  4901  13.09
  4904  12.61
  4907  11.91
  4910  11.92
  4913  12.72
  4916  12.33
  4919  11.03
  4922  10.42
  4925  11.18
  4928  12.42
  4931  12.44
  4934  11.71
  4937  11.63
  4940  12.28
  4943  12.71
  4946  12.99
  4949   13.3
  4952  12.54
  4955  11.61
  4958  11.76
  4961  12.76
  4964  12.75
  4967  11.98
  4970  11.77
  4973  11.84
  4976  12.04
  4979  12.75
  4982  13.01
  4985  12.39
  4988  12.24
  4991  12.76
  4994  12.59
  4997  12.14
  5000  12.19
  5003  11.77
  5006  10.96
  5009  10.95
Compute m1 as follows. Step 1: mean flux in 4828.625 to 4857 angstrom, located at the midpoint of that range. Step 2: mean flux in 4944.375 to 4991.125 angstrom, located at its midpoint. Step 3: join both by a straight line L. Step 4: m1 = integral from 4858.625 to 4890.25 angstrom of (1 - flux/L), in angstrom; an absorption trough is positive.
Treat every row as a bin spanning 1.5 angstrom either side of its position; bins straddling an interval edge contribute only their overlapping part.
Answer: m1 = -3.7 angstrom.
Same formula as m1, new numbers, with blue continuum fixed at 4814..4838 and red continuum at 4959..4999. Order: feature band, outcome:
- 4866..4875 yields -3.2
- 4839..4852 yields 0.2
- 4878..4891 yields 0.1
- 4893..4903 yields -0.8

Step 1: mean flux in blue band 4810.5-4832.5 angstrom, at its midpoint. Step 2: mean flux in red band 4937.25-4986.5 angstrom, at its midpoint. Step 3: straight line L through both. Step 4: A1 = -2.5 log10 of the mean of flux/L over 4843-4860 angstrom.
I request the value 0.01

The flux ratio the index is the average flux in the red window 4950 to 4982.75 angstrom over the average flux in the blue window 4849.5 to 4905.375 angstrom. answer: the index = 0.96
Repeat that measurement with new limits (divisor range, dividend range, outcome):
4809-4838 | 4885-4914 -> 1.07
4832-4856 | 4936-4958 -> 1.10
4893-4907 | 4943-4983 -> 0.97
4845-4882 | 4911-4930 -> 0.91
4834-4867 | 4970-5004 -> 1.07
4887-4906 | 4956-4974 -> 0.95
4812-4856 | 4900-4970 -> 1.05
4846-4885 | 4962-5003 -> 0.97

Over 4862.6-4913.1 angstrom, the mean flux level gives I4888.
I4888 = 12.9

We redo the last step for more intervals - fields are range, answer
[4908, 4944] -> 11.9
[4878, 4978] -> 12.2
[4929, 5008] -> 12.3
